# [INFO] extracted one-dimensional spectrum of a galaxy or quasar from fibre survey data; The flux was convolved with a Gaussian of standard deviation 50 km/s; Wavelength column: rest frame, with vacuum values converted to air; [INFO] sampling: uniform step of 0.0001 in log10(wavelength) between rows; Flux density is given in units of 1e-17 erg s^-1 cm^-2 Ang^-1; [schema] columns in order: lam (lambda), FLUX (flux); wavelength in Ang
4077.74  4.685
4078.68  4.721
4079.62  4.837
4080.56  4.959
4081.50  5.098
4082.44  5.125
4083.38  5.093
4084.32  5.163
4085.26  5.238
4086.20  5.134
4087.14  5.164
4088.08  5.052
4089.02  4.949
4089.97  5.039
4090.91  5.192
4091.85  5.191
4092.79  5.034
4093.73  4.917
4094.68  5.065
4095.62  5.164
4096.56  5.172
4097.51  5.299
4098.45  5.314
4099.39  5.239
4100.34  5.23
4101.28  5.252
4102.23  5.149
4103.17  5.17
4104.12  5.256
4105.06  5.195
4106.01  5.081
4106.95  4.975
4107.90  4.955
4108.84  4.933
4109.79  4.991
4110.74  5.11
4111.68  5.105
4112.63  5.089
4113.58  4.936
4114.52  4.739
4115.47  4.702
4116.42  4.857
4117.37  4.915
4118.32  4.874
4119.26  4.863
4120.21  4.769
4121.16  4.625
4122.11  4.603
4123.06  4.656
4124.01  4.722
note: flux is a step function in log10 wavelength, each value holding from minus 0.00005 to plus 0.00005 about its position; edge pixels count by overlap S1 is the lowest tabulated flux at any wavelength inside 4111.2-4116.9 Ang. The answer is 4.702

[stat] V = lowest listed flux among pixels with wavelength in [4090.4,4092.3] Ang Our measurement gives 5.191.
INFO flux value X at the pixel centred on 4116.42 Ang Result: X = 4.857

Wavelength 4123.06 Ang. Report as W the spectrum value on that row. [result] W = 4.656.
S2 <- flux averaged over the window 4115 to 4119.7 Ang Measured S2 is 4.84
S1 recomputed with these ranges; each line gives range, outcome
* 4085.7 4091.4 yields 4.949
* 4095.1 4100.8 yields 5.164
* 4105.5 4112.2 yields 4.933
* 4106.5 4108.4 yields 4.955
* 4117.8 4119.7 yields 4.863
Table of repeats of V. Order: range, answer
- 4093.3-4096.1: 4.917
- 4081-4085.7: 5.093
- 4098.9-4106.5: 5.081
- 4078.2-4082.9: 4.721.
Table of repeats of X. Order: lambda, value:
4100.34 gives 5.23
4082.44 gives 5.125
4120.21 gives 4.769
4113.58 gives 4.936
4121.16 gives 4.625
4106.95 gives 4.975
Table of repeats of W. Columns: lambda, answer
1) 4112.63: 5.089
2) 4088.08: 5.052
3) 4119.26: 4.863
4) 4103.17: 5.17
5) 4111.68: 5.105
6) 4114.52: 4.739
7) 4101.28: 5.252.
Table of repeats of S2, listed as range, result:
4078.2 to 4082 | 4.9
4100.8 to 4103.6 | 5.2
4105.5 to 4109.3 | 4.99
